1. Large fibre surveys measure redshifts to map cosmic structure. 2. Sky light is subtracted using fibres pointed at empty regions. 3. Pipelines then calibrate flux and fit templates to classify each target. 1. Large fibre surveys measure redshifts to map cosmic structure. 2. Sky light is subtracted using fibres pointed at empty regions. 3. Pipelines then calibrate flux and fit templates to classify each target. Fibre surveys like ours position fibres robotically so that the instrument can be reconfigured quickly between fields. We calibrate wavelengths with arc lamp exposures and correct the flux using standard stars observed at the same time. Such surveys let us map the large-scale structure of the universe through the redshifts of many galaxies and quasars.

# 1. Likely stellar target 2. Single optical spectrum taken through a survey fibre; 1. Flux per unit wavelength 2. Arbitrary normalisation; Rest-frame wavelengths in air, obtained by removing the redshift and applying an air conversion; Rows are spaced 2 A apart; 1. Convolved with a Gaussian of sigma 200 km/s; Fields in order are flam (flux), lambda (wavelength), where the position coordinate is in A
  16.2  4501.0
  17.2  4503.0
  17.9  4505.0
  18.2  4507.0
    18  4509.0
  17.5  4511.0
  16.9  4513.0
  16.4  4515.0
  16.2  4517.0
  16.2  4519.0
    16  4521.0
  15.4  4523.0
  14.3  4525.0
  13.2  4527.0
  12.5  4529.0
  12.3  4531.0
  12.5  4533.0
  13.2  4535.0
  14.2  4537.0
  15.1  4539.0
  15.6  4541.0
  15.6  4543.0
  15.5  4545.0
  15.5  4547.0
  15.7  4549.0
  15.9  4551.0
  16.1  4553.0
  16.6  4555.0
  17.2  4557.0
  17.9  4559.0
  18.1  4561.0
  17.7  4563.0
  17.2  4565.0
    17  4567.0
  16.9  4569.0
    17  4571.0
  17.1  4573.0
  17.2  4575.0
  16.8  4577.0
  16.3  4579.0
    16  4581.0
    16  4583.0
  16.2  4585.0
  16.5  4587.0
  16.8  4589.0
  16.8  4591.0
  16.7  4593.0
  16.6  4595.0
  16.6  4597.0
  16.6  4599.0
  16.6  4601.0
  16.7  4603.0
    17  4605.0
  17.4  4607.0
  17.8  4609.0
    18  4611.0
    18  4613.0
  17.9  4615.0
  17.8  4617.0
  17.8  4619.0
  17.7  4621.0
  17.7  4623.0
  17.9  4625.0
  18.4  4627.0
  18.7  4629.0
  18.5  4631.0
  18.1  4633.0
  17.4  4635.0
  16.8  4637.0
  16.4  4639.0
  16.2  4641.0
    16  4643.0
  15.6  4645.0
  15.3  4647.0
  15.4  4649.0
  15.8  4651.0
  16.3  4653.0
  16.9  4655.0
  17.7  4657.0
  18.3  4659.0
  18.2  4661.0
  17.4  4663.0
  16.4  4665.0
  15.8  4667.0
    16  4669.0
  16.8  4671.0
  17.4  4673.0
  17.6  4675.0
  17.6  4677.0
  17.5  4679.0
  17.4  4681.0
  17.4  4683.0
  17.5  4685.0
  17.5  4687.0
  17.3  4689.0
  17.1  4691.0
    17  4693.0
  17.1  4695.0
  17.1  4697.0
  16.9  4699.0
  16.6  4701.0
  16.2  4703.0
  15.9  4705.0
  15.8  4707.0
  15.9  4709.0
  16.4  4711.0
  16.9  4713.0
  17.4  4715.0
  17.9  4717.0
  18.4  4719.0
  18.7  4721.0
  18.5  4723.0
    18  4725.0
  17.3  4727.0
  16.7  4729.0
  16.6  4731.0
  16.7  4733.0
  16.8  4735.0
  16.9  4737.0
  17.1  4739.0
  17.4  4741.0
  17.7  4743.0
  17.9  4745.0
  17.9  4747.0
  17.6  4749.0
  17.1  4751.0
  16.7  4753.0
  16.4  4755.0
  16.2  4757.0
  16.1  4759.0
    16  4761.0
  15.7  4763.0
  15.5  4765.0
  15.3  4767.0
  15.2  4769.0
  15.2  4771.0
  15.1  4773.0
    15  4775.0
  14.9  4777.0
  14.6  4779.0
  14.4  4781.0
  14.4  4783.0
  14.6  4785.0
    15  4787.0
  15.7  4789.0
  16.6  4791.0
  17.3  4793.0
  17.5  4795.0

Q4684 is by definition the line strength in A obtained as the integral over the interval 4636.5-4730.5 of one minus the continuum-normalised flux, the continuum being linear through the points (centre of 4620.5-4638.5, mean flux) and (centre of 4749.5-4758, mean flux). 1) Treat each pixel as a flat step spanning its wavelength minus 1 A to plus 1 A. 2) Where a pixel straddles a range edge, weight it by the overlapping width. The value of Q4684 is 2.15 A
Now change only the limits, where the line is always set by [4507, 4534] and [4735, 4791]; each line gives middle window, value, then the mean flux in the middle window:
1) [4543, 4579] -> -3.09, 16.7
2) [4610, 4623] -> -1.90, 17.9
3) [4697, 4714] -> -0.57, 16.4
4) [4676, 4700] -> -2.27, 17.3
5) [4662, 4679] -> -1.27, 16.9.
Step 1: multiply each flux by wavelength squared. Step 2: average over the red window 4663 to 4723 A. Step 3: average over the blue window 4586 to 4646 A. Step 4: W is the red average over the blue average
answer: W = 1.0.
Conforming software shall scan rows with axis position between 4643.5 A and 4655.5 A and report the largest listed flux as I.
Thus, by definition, 16.9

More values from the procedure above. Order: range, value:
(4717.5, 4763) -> 18.7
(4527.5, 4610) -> 18.1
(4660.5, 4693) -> 18.2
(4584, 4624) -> 18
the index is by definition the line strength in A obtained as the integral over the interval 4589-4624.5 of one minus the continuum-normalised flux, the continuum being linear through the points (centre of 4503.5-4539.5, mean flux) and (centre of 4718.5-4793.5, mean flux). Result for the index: -3.5 A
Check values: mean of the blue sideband 15.4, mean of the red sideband 16.4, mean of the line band 17.3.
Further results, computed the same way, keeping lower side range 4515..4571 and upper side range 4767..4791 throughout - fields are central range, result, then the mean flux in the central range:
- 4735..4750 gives -2.3 A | 17.5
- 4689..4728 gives -5.0 A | 17.1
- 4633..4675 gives -3.7 A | 16.7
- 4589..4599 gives -0.8 A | 16.7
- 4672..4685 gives -1.9 A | 17.5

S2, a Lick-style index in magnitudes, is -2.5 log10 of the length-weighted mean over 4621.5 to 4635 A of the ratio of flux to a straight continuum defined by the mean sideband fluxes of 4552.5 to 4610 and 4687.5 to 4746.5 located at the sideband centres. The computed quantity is -0.07 mag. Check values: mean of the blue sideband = 16.9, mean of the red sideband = 17.1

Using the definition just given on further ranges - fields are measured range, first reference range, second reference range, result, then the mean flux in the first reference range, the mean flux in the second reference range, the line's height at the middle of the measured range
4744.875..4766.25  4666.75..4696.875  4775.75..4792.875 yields -0.06 mag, 17.2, 15.1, 15.7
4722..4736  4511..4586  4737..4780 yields -0.07 mag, 15.8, 16.2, 16.2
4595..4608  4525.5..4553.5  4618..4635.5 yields 0.01 mag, 14.5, 18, 17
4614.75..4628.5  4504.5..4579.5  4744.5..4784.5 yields -0.13 mag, 16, 15.8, 15.9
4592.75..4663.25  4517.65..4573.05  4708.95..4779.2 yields -0.07 mag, 15.6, 16.7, 16.1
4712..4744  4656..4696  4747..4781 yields -0.07 mag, 17.2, 15.8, 16.4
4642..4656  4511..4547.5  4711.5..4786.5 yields -0.01 mag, 14.9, 16.5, 15.8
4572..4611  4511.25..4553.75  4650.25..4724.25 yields -0.06 mag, 15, 17.1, 15.8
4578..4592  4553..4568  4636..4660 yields 0.04 mag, 17.3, 16.4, 17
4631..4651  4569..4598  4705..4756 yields 0.03 mag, 16.6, 17.2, 16.9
